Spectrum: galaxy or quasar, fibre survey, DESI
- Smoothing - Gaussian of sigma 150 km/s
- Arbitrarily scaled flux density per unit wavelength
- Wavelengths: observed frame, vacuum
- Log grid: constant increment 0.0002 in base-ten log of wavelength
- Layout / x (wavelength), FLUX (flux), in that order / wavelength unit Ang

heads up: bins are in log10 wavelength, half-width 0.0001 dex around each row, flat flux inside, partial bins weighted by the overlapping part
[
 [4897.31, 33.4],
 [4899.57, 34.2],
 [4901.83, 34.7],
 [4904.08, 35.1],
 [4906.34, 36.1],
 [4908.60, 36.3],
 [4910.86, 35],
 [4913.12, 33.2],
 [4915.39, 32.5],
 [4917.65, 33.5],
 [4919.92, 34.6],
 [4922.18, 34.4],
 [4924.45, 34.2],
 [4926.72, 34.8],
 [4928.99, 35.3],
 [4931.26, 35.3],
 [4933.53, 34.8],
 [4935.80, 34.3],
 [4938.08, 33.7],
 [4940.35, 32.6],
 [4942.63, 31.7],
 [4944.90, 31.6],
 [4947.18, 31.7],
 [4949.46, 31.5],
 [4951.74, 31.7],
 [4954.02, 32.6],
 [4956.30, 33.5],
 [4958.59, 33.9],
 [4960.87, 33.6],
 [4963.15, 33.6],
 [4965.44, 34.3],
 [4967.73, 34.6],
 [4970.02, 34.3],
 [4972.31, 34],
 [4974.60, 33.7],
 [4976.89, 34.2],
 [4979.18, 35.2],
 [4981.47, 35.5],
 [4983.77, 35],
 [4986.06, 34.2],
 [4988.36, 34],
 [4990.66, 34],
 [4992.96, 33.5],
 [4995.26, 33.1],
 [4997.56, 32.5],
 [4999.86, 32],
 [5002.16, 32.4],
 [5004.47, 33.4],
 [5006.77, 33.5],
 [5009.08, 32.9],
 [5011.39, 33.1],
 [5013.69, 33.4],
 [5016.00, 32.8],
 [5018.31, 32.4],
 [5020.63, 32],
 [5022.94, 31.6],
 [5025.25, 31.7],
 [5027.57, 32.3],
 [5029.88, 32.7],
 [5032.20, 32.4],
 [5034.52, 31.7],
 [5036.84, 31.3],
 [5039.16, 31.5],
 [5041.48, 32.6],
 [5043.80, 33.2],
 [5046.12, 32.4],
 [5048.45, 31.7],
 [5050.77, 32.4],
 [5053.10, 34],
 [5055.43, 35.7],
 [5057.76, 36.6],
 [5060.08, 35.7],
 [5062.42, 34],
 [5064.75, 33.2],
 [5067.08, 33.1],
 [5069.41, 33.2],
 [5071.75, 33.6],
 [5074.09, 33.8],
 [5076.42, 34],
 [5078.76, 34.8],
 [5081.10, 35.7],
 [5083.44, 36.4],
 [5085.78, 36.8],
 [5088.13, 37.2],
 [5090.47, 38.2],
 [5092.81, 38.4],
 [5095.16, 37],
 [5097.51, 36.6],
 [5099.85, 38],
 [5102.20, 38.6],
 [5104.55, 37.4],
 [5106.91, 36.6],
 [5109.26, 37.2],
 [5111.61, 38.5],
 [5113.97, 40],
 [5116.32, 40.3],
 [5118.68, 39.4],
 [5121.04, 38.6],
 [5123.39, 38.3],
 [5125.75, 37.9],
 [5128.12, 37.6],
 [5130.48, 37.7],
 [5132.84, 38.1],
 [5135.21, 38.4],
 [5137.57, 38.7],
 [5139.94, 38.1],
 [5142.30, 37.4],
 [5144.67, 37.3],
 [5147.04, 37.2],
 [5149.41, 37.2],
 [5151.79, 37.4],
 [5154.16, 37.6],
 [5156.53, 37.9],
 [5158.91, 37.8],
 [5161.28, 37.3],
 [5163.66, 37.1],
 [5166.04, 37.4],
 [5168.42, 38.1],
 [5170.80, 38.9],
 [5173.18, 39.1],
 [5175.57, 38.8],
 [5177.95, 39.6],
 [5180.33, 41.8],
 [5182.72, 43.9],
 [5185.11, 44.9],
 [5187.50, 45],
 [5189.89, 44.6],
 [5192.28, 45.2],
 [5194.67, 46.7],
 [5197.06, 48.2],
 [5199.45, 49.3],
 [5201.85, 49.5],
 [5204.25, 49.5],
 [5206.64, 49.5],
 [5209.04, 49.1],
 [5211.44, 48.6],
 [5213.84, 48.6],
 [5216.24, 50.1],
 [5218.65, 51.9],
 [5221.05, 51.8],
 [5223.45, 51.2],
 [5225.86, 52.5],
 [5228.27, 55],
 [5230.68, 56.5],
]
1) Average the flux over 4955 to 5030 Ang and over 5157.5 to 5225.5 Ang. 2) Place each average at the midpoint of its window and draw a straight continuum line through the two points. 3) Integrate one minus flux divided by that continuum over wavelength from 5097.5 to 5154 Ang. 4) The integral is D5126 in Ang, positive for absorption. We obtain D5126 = 4.1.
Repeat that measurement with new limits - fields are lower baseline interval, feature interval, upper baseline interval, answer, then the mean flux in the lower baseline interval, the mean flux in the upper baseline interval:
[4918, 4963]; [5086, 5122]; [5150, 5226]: 2.2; 33.5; 44.2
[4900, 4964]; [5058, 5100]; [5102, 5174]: 1.5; 33.8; 38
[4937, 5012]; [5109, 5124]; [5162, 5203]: 0.3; 33.4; 42.8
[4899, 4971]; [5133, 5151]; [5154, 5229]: 2.1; 33.8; 44.9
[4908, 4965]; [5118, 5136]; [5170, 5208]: 1.6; 33.6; 44.7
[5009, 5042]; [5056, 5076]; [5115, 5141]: 0.3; 32.3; 38.5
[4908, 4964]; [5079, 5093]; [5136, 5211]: 0.7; 33.6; 41.7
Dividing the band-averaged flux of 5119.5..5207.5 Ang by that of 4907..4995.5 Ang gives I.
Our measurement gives 1.2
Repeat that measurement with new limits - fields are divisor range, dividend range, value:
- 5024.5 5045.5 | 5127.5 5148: 1.18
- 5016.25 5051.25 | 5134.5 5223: 1.33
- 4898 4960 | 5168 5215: 1.33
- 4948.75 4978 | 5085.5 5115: 1.13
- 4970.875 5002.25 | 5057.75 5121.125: 1.08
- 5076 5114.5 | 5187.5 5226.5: 1.32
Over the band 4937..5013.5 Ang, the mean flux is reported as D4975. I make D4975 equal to 33.4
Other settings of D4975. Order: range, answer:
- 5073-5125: 37.4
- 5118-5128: 38.4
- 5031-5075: 33.3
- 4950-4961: 32.9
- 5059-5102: 35.6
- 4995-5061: 32.9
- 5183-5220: 48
